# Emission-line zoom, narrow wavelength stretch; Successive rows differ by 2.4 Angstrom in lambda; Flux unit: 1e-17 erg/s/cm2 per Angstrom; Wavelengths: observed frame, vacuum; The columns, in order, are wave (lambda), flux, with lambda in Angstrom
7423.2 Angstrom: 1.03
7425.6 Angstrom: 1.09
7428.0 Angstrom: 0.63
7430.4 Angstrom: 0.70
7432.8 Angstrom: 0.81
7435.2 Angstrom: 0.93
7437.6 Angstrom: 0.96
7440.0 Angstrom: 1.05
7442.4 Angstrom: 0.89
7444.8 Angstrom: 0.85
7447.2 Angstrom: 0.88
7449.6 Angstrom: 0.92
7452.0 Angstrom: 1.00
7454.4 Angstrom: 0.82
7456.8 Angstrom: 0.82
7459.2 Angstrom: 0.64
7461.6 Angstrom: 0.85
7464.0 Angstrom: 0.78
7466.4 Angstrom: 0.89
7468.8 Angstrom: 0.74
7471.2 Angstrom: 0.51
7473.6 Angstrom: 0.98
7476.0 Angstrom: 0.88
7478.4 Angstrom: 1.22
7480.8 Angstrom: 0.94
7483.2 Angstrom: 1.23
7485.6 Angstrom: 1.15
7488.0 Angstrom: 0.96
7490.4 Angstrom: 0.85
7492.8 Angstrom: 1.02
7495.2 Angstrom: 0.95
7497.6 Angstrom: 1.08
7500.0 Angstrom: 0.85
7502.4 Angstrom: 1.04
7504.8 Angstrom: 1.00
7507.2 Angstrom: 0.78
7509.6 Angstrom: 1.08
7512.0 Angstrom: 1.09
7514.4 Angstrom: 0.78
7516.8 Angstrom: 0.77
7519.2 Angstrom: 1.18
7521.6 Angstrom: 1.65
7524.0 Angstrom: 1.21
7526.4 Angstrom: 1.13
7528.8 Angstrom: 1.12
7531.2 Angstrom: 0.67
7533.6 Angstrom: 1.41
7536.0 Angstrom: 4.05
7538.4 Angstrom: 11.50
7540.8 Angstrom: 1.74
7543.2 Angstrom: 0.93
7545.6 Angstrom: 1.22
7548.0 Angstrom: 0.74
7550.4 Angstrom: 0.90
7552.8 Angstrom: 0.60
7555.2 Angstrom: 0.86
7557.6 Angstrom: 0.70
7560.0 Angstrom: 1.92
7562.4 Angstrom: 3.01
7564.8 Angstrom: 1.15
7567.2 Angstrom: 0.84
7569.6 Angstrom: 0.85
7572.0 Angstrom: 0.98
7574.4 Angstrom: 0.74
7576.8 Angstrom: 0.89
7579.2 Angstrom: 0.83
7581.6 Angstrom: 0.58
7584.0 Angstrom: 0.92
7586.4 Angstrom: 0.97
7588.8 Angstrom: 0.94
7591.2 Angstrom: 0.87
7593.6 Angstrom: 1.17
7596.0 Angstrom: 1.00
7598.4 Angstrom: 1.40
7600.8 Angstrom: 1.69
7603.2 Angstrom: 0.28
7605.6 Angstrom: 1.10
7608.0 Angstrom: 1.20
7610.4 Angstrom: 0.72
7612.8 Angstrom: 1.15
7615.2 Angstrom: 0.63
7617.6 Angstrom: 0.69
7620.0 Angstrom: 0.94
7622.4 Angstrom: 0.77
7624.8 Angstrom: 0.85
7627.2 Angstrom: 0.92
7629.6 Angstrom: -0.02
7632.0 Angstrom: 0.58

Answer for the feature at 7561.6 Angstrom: [N II]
